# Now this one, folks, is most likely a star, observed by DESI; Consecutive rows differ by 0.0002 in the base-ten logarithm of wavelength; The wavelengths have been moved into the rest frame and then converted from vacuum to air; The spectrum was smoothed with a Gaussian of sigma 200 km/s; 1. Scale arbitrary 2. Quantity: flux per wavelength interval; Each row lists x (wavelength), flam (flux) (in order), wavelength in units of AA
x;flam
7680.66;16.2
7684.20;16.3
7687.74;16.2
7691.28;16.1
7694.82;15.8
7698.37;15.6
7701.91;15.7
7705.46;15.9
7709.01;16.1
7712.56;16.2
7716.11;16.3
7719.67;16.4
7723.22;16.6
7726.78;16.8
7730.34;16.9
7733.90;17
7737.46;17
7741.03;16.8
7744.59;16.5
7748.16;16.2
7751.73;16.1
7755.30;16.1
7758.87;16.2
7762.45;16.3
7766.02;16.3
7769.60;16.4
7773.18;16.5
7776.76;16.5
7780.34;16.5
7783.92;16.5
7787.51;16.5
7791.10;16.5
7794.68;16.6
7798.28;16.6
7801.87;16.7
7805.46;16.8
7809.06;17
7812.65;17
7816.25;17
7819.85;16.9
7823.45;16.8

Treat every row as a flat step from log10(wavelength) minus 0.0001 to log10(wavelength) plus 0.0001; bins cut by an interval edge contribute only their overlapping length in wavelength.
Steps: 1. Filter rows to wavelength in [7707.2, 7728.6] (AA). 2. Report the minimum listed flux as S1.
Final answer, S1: 16.1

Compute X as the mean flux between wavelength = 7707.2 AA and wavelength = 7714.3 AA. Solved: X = 16.1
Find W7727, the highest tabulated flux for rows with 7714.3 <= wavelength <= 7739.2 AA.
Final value 17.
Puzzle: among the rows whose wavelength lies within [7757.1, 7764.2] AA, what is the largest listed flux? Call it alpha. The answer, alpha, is 16.3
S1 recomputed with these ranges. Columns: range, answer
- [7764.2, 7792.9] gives 16.3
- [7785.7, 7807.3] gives 16.5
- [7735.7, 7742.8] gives 16.8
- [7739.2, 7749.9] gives 16.2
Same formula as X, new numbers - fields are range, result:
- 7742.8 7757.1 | 16.2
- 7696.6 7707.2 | 15.7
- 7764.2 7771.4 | 16.4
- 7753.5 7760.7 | 16.1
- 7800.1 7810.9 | 16.8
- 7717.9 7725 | 16.5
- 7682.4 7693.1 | 16.2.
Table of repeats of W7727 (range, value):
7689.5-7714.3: 16.2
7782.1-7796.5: 16.6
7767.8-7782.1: 16.5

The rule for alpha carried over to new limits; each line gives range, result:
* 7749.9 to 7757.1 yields 16.1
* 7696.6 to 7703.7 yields 15.7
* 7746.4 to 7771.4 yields 16.4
